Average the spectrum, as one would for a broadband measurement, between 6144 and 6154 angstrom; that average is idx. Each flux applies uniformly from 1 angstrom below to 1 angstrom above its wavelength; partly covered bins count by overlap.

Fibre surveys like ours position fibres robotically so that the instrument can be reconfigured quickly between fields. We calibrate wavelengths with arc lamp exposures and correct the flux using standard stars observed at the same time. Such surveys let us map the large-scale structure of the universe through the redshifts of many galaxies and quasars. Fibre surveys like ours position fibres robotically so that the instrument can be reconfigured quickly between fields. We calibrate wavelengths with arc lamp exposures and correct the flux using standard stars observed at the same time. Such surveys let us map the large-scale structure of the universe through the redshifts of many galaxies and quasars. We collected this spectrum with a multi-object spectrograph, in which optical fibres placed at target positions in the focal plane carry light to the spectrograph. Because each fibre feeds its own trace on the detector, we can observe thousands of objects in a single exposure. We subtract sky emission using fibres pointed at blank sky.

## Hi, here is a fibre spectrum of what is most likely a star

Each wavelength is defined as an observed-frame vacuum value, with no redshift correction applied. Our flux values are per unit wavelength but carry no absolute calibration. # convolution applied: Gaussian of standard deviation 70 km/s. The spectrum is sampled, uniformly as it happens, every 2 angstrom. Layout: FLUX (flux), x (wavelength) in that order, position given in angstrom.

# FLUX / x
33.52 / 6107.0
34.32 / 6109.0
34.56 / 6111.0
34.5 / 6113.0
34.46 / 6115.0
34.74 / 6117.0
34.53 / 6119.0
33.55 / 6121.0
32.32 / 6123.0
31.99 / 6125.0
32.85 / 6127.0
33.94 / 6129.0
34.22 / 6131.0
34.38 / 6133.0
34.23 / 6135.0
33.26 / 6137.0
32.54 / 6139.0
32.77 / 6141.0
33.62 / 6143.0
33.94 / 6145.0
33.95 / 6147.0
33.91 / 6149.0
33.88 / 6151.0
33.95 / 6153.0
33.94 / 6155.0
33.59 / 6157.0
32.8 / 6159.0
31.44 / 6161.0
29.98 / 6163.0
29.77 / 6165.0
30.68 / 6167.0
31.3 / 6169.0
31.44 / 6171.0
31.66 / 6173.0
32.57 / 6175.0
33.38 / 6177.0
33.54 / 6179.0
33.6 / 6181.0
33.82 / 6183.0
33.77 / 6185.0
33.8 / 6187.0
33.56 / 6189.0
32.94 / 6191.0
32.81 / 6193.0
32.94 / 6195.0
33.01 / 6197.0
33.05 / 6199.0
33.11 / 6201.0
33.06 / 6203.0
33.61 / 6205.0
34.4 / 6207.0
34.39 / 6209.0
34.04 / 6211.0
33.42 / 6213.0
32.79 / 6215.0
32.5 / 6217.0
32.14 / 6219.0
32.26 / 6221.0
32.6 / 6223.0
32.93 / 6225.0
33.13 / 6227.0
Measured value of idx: 33.9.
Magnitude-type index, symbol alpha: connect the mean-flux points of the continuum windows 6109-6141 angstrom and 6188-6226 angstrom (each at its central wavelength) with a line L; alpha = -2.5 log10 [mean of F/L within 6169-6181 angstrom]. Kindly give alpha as 0.03 mag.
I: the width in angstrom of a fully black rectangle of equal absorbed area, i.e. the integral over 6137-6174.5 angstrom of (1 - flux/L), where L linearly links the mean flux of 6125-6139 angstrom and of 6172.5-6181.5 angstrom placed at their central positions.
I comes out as 0.8 angstrom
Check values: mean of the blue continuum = 33.6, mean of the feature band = 32.5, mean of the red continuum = 33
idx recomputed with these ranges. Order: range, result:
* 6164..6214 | 32.9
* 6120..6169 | 32.9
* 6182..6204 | 33.3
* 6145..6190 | 32.8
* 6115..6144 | 33.5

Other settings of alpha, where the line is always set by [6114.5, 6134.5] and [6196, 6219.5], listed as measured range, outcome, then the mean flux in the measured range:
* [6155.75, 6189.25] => 0.04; 32.4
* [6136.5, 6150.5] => 0.01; 33.4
